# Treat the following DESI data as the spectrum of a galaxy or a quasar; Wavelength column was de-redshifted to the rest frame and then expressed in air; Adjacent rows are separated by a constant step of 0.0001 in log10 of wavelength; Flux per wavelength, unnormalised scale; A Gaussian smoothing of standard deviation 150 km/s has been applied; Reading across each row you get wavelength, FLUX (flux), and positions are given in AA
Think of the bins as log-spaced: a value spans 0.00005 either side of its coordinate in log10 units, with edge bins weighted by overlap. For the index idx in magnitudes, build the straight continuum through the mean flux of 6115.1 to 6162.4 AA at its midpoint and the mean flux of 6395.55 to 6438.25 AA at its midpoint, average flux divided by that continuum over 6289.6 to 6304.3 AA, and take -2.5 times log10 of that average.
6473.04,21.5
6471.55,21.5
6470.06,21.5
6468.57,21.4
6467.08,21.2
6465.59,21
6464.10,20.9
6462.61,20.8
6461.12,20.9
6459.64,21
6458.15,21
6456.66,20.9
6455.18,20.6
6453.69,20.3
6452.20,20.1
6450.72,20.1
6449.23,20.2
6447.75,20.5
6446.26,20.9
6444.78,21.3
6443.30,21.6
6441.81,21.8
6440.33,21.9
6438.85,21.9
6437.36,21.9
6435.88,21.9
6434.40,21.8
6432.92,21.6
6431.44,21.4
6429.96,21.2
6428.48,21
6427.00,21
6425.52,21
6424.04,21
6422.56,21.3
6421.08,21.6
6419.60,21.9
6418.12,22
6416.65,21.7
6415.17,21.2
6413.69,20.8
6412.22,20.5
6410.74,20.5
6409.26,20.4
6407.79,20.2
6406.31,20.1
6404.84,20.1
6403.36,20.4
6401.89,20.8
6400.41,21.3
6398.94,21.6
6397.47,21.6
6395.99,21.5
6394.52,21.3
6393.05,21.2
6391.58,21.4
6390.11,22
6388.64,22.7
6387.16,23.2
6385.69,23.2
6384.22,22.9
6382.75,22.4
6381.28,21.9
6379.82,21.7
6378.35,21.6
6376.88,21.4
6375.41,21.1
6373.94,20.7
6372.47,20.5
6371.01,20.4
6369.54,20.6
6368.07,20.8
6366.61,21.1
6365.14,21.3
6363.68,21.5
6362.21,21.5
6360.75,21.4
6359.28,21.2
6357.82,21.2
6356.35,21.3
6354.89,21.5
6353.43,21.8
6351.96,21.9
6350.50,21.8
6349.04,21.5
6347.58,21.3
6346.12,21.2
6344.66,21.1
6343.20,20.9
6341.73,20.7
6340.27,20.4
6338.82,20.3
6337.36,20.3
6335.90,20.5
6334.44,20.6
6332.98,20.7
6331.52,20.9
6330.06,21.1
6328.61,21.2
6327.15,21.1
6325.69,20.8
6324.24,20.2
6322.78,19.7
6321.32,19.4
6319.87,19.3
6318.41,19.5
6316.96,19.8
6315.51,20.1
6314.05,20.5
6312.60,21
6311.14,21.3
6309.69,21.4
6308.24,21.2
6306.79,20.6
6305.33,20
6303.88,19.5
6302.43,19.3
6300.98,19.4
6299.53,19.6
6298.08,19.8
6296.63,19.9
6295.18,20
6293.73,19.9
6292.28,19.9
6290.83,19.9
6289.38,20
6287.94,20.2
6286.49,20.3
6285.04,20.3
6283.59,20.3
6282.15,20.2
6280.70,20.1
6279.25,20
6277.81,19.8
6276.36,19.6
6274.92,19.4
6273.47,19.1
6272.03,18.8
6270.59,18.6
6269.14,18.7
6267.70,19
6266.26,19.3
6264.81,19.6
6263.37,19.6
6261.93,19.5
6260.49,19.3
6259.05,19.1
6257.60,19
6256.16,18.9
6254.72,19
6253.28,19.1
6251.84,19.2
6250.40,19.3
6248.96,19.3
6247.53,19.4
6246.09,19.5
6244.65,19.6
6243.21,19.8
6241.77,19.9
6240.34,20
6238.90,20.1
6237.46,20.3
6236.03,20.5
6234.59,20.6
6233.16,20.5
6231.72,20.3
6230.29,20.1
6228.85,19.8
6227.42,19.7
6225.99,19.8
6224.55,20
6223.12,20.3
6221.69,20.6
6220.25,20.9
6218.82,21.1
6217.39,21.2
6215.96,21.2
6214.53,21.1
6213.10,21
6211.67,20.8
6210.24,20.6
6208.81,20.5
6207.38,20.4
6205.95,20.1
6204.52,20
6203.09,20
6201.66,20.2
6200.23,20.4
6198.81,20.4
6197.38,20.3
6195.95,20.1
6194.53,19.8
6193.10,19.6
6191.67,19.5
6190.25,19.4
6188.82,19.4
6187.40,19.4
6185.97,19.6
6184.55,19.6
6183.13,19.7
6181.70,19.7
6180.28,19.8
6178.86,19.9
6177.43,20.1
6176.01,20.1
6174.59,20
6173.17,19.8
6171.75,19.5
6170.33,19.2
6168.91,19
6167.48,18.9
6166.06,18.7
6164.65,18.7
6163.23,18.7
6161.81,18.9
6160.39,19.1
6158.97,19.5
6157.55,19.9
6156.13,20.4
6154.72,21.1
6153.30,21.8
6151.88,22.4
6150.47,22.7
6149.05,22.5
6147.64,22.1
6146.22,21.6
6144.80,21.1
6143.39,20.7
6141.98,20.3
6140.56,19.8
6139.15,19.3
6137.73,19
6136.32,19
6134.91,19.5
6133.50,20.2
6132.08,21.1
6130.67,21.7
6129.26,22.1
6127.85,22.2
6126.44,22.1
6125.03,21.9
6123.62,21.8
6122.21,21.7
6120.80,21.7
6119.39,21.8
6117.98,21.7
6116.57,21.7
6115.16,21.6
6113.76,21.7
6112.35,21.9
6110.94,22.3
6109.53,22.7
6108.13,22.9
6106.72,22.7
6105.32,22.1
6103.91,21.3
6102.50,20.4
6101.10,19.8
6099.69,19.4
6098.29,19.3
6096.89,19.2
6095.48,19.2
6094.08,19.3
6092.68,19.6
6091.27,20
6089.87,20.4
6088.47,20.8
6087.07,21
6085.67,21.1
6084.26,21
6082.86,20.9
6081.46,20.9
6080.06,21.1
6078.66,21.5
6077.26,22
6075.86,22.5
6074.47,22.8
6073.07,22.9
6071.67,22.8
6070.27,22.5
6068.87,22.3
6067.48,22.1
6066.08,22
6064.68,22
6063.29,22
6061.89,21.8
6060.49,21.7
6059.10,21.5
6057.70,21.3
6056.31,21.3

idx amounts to 0.07 mag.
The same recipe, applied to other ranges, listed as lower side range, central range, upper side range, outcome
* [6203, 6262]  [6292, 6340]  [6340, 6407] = 0.029 mag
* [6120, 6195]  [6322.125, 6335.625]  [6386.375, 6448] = 0.014 mag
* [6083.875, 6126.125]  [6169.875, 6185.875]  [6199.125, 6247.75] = 0.045 mag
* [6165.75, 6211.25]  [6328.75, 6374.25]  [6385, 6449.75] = -0.008 mag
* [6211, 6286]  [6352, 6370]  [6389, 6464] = -0.034 mag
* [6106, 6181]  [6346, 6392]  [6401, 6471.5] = -0.030 mag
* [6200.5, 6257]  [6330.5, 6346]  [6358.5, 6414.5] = 0.014 mag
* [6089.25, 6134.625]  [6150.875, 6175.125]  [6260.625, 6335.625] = 0.057 mag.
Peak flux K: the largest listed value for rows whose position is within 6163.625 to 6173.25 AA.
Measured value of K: 19.8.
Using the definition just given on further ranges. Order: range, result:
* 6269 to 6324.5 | 21.4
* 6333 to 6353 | 21.9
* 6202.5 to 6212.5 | 20.8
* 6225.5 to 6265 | 20.6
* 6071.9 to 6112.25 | 22.9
